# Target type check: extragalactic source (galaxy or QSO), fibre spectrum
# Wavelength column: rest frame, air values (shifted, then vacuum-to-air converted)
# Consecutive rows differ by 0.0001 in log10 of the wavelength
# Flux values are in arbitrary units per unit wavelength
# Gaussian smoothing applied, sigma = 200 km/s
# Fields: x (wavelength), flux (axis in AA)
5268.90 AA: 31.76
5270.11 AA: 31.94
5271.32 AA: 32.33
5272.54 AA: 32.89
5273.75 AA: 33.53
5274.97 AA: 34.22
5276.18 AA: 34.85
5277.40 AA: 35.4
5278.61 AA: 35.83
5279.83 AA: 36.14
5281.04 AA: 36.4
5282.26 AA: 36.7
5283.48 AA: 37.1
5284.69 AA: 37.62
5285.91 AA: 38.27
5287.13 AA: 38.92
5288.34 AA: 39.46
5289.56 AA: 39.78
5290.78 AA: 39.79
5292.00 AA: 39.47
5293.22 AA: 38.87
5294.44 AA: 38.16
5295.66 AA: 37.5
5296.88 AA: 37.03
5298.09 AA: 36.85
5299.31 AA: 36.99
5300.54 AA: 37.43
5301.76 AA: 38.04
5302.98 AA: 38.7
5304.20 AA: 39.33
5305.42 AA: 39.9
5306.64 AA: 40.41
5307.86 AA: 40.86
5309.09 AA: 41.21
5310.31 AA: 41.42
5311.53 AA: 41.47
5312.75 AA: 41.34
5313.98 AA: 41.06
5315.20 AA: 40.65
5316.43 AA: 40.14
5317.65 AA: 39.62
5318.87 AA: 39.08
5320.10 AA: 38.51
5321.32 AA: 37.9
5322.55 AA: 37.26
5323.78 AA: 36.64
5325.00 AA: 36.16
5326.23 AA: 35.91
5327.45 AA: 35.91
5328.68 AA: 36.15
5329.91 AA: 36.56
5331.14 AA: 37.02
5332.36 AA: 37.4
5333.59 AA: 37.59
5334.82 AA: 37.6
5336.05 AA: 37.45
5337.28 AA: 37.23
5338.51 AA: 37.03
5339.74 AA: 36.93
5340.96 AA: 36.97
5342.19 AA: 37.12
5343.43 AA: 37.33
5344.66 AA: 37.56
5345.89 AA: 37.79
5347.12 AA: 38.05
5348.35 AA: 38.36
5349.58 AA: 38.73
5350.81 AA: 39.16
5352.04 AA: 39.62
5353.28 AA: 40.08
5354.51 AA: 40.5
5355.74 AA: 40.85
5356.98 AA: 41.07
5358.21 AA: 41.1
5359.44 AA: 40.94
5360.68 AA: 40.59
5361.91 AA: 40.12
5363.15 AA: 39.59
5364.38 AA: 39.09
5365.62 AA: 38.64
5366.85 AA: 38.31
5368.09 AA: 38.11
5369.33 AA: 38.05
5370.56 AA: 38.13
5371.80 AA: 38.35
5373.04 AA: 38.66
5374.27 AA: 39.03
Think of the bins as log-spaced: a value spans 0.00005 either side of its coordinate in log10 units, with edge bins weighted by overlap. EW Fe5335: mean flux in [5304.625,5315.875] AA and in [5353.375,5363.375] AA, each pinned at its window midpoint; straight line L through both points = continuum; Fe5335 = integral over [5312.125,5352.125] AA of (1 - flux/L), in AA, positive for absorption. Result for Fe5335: 2.8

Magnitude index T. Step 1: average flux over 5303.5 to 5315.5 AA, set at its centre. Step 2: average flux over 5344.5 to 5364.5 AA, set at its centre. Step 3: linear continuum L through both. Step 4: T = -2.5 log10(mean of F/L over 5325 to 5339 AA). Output 0.10 mag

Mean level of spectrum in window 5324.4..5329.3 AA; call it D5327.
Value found 36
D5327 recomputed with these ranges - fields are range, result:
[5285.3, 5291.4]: 39.2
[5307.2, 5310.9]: 41.1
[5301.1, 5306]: 39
